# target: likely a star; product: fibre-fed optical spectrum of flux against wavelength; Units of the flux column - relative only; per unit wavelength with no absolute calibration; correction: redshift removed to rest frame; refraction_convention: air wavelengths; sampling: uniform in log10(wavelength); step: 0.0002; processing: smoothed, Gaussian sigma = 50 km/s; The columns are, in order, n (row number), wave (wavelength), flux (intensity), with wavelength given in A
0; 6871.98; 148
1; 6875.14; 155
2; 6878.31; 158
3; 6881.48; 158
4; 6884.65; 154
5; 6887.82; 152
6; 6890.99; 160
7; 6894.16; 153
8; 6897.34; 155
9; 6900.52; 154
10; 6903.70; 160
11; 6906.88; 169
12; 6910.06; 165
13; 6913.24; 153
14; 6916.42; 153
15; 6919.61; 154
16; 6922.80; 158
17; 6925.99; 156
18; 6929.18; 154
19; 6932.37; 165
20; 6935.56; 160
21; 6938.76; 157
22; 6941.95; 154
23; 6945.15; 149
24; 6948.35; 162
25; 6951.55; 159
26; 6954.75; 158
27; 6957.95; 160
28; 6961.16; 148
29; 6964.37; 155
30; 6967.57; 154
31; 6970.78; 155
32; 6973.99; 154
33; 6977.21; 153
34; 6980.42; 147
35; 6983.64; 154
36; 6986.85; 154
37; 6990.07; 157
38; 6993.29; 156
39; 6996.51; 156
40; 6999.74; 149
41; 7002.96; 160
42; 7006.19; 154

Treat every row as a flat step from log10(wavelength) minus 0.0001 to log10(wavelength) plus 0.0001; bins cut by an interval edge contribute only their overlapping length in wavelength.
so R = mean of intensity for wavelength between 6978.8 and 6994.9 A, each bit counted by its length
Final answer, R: 154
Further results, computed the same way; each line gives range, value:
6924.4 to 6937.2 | 159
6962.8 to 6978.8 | 154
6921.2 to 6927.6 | 157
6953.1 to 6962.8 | 155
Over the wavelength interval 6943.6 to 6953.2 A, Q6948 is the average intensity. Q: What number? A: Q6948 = 157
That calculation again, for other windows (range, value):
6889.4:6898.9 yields 156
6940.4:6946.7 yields 151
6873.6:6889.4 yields 155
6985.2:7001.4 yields 154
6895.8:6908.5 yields 159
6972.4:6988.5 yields 152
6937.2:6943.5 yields 156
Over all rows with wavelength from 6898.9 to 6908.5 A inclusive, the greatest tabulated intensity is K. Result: 169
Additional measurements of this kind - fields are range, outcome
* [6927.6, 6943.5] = 165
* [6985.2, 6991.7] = 157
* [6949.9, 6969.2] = 160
